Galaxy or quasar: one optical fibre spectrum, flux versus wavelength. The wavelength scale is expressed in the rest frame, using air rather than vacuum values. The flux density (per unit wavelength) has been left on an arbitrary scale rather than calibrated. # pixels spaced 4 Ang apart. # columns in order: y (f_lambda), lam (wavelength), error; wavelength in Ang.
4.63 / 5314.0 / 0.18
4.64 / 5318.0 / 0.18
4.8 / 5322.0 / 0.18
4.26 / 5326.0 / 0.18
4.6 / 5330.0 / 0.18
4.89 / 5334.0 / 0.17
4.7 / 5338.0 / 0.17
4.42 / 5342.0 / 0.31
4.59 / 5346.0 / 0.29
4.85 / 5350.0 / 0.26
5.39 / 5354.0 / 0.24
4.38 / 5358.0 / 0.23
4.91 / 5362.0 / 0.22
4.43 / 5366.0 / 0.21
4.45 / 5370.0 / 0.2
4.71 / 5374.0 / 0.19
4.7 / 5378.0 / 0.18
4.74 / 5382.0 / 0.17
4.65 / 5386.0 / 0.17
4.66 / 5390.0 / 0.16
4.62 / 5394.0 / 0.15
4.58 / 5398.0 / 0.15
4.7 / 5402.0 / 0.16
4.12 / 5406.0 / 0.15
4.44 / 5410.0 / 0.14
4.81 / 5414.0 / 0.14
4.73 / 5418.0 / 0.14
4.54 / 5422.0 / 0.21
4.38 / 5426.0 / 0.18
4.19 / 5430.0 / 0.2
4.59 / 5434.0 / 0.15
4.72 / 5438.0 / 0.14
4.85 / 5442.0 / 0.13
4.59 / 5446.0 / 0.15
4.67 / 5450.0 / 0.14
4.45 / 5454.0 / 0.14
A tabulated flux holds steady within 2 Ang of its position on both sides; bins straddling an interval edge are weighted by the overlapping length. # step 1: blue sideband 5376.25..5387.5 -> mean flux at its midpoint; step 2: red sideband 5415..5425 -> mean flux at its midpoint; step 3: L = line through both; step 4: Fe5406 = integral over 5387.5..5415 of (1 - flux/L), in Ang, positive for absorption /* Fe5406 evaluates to 0.6 Ang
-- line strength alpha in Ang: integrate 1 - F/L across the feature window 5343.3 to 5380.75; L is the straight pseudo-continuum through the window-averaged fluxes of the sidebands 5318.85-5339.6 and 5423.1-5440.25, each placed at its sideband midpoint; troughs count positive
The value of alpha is -0.9 Ang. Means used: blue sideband 4.65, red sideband 4.48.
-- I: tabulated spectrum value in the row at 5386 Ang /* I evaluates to 4.65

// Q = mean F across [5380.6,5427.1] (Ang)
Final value 4.58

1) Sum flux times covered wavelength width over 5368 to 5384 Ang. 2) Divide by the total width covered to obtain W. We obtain 4.65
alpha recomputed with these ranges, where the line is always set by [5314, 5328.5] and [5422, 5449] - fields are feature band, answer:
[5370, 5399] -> -0.6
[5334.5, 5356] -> -1.1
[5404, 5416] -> 0.3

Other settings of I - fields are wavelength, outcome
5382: 4.74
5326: 4.26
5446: 4.59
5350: 4.85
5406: 4.12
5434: 4.59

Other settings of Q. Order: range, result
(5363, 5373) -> 4.51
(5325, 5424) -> 4.64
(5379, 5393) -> 4.68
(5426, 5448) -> 4.57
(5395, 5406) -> 4.54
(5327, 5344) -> 4.63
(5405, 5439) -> 4.51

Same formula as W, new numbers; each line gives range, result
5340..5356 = 4.81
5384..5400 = 4.63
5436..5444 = 4.79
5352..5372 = 4.71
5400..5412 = 4.42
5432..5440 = 4.65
